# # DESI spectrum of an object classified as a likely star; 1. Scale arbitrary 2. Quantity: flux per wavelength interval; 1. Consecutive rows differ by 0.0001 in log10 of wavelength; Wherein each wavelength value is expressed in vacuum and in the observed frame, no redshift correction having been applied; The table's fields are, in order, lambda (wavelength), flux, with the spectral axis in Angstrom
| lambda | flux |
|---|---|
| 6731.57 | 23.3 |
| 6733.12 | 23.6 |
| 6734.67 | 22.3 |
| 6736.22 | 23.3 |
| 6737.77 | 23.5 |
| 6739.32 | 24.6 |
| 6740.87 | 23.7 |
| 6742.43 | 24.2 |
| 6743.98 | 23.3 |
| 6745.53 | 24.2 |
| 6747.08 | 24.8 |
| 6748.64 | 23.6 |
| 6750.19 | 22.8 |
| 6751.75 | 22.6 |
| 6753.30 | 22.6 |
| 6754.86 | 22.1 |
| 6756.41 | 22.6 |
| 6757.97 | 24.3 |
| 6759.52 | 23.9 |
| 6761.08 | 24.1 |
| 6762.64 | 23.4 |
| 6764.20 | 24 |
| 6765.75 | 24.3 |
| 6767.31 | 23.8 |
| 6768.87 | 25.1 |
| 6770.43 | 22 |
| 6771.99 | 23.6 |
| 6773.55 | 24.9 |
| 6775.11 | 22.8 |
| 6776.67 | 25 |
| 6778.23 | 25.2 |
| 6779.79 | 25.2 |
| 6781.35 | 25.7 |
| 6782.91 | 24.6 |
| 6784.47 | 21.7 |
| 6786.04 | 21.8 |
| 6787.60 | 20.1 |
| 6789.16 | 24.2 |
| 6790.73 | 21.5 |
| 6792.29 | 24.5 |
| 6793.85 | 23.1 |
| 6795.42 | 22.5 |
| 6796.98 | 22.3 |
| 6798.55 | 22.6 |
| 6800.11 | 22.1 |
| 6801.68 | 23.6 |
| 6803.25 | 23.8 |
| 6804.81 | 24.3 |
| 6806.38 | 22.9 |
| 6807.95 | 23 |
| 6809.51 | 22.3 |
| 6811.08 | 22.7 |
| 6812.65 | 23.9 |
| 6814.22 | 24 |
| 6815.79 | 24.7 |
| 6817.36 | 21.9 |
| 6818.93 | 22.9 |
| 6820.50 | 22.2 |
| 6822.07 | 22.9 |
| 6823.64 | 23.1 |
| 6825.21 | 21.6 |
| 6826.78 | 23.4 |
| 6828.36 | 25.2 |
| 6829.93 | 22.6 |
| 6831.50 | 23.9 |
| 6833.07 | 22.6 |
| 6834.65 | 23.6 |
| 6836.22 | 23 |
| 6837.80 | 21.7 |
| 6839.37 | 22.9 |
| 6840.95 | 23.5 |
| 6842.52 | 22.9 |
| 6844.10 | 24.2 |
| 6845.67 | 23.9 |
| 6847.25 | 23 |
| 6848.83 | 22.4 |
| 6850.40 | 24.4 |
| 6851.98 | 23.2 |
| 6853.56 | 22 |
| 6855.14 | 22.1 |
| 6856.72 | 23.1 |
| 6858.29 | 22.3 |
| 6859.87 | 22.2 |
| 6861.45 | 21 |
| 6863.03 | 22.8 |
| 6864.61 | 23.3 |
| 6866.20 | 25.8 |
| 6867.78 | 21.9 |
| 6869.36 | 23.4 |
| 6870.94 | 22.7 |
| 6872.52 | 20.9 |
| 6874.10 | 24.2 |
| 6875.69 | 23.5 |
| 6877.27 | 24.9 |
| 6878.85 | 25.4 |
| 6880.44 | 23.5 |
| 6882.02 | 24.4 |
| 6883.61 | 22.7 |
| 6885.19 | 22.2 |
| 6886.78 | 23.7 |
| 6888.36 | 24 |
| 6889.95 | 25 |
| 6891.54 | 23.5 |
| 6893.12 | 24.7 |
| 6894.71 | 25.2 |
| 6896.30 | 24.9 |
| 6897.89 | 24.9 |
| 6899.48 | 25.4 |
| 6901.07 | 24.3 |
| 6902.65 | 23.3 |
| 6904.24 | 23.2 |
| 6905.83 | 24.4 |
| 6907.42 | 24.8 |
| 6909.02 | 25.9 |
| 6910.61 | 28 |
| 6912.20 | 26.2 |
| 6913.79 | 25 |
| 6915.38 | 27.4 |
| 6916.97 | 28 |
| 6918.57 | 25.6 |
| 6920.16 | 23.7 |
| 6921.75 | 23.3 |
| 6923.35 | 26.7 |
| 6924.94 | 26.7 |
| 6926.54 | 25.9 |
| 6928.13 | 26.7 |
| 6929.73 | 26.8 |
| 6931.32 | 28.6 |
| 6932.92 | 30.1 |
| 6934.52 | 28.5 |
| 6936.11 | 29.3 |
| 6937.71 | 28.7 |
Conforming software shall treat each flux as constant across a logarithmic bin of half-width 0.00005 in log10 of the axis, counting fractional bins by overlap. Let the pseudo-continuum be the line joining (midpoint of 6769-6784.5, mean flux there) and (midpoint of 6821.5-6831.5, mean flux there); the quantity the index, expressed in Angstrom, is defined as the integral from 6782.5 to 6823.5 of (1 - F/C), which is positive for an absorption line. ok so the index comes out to 1.3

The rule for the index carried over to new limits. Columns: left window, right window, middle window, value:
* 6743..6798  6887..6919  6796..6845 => 2.06 Angstrom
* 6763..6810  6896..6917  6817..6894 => 4.15 Angstrom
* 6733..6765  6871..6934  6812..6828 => 0.73 Angstrom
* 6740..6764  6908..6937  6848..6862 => 1.61 Angstrom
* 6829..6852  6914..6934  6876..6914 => 1.31 Angstrom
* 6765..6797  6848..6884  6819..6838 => 0.24 Angstrom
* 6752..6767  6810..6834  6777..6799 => 0.06 Angstrom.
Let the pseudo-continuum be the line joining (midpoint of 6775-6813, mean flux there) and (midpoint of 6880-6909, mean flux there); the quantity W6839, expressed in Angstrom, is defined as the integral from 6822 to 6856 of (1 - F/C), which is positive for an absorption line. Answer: 0.81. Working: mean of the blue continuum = 23.3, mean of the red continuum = 24.2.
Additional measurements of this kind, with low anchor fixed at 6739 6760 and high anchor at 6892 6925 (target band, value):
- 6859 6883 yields 1.48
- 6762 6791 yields 0.16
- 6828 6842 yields 0.74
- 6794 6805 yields 0.50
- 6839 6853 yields 0.68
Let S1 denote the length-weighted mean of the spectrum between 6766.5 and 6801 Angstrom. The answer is 23.4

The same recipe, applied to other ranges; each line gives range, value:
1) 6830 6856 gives 23.1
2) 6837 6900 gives 23.4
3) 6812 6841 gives 23.1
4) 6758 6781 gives 24.1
